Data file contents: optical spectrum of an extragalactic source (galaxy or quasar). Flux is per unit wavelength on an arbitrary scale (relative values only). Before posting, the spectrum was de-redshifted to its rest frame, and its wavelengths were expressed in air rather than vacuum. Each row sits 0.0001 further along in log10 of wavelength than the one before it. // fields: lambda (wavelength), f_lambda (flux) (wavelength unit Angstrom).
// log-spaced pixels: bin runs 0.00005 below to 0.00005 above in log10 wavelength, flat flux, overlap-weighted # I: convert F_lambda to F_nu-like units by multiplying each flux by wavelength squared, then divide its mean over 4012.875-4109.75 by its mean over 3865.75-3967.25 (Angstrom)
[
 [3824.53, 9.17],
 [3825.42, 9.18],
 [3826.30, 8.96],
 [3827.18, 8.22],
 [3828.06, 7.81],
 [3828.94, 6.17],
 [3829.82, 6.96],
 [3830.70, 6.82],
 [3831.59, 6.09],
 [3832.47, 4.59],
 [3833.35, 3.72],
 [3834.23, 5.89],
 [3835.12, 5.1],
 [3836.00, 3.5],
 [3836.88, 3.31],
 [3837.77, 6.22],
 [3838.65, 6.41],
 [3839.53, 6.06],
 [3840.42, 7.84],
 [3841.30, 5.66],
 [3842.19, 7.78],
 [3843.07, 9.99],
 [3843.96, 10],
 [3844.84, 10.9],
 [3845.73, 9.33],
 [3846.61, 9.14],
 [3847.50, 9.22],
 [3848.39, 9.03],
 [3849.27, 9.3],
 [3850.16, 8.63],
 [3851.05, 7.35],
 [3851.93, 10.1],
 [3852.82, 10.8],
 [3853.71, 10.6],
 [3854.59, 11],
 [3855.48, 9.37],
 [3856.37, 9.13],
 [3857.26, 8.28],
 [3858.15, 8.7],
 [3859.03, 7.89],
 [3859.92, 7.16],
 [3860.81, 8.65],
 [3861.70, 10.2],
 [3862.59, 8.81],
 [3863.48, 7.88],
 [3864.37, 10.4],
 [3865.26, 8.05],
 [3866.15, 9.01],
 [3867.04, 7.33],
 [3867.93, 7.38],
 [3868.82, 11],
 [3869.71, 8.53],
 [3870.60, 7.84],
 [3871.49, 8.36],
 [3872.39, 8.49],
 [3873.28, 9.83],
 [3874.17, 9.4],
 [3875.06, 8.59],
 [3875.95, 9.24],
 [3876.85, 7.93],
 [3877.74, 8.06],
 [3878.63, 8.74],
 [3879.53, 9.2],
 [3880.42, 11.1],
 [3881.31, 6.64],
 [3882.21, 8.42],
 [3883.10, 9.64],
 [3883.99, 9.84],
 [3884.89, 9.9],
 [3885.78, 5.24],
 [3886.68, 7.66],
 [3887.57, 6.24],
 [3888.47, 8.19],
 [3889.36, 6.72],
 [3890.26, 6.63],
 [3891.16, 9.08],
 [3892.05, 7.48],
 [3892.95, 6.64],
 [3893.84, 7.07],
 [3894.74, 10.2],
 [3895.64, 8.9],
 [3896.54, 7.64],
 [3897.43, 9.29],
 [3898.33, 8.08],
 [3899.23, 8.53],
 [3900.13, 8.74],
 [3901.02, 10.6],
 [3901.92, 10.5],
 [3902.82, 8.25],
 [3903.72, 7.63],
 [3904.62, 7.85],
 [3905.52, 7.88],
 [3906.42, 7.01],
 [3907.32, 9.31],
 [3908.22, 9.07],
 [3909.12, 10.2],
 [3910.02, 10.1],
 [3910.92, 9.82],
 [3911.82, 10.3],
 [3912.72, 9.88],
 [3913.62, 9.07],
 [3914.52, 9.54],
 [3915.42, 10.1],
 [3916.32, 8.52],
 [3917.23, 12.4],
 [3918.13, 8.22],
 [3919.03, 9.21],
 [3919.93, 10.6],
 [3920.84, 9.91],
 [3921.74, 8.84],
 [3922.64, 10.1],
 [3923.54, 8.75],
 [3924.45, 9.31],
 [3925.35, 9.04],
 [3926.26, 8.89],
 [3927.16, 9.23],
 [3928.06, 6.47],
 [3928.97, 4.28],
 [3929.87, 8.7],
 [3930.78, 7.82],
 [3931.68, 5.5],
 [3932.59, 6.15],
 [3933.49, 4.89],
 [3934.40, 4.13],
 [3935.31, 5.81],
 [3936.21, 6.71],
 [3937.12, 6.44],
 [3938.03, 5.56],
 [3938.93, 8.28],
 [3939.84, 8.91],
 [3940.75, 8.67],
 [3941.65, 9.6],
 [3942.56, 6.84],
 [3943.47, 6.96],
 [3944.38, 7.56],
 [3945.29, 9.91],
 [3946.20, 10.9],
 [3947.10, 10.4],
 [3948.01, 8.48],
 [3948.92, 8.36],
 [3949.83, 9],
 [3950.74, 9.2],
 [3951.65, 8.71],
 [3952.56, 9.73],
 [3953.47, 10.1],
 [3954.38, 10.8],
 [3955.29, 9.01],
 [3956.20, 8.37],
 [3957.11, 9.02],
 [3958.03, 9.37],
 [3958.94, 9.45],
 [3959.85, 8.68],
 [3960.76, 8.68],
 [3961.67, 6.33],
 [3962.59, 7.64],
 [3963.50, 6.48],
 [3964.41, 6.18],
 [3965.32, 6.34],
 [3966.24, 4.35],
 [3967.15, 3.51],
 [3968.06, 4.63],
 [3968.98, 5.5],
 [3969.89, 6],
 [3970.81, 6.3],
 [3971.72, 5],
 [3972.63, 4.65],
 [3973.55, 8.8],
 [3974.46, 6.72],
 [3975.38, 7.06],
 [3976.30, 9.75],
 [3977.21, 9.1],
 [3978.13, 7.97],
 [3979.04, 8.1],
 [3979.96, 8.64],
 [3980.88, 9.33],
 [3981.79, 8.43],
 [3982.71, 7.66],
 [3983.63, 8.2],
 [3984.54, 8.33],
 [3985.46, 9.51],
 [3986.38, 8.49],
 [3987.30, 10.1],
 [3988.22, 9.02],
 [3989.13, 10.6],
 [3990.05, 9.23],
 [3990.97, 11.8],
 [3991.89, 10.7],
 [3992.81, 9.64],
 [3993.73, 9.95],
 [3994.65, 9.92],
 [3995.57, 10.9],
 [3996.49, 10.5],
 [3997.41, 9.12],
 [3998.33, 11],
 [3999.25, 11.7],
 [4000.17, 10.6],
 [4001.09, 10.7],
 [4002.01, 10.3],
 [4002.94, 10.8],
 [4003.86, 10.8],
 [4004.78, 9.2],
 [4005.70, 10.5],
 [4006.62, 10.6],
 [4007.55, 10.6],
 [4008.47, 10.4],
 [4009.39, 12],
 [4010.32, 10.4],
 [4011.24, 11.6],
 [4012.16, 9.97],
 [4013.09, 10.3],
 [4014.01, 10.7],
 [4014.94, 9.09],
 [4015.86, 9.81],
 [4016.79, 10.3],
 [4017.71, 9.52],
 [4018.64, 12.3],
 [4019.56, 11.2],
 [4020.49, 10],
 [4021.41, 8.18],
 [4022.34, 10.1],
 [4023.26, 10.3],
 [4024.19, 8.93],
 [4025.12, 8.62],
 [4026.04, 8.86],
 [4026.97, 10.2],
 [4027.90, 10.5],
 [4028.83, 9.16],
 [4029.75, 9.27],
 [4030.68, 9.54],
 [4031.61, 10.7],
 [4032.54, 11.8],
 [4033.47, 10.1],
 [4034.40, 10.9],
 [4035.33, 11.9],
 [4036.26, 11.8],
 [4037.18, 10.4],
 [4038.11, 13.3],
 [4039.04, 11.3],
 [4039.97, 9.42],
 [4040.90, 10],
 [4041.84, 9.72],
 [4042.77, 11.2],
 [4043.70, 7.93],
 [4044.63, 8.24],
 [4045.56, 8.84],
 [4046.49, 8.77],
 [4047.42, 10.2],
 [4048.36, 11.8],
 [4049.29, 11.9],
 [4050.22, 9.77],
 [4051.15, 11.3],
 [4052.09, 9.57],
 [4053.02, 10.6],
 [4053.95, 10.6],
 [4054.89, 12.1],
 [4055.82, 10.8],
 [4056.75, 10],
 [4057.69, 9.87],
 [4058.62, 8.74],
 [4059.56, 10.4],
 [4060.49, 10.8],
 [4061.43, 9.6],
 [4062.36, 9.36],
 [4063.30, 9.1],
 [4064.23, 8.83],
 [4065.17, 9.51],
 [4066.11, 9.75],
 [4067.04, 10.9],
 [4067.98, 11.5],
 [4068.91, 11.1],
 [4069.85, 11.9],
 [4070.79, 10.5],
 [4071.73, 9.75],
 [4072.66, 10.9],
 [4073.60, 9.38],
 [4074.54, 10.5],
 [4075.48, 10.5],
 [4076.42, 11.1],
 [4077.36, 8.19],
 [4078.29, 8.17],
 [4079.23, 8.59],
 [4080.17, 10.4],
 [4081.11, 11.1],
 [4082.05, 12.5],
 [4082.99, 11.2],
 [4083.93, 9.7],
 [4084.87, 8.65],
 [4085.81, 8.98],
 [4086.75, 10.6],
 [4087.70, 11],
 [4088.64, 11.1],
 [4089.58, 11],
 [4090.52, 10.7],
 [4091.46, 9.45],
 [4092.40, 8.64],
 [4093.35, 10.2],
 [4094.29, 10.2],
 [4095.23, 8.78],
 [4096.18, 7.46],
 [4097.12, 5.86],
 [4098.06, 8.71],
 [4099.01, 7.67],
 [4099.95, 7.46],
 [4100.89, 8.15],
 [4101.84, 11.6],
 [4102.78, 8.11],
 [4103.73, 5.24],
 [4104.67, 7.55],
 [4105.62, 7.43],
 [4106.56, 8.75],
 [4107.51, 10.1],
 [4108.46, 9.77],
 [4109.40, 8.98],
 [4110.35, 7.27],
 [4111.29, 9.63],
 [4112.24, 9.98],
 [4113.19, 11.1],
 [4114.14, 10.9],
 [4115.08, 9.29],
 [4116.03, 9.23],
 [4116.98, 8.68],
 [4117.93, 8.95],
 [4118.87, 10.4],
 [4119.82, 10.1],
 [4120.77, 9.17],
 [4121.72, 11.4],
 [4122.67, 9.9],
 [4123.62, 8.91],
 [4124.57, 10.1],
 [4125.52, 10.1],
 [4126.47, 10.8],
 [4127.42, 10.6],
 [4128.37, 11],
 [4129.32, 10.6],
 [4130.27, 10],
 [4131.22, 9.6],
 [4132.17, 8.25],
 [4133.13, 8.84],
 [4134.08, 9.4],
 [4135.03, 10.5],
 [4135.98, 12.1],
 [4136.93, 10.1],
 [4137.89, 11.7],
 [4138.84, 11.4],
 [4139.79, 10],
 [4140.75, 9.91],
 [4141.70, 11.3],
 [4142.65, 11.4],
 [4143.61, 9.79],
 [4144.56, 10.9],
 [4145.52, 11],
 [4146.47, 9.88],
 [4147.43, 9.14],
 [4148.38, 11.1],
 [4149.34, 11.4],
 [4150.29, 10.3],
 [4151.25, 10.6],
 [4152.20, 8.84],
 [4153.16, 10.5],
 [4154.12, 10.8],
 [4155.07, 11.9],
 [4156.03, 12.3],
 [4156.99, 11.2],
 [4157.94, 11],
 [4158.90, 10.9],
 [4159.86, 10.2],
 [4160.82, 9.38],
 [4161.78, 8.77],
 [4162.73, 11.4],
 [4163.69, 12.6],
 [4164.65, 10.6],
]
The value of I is 1.3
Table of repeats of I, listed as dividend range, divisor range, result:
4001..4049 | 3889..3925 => 1.21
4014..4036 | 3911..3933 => 1.21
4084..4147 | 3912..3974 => 1.32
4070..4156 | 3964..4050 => 1.10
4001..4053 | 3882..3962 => 1.28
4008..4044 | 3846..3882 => 1.26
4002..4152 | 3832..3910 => 1.34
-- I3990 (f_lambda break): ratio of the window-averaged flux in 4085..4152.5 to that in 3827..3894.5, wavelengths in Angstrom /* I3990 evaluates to 1.20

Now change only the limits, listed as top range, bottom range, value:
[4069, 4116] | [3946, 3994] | 1.15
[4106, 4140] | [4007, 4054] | 0.97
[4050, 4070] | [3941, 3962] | 1.15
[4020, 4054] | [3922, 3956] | 1.25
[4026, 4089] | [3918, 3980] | 1.31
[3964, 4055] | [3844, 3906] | 1.09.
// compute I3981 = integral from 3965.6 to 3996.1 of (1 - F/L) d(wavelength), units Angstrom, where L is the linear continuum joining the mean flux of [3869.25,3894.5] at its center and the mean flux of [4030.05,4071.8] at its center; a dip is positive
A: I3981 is 4.5 Angstrom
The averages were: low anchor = 8.26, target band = 8.12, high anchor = 10.4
